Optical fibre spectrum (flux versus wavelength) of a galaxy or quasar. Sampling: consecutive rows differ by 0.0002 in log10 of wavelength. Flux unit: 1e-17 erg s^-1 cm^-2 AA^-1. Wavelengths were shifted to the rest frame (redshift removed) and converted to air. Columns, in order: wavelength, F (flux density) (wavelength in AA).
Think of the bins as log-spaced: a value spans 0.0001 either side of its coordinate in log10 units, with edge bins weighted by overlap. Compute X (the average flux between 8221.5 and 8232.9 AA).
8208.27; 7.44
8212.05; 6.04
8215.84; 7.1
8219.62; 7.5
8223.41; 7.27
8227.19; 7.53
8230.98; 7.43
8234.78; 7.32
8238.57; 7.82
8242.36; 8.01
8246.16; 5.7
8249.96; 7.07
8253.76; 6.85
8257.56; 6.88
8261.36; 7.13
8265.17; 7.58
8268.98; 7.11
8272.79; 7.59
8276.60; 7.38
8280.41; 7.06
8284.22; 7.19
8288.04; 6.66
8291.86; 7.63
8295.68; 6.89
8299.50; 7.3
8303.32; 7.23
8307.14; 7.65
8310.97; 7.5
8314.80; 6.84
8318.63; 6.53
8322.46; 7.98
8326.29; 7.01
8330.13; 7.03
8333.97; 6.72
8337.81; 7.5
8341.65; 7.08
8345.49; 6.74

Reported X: 7.41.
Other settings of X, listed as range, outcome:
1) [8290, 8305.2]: 7.26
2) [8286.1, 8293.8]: 7.14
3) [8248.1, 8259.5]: 6.94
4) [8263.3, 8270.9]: 7.34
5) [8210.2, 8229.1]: 7.09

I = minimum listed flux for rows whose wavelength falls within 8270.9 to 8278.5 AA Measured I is 7.38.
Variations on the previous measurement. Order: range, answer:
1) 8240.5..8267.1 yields 5.7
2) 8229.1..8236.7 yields 7.32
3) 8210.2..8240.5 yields 6.04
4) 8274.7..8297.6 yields 6.66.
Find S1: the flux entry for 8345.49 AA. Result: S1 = 6.74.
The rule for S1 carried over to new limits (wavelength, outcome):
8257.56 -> 6.88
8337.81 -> 7.5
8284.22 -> 7.19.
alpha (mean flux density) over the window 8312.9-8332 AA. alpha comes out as 7.08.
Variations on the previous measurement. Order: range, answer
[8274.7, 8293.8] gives 7.18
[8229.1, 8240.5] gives 7.52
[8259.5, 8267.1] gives 7.35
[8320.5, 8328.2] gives 7.49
